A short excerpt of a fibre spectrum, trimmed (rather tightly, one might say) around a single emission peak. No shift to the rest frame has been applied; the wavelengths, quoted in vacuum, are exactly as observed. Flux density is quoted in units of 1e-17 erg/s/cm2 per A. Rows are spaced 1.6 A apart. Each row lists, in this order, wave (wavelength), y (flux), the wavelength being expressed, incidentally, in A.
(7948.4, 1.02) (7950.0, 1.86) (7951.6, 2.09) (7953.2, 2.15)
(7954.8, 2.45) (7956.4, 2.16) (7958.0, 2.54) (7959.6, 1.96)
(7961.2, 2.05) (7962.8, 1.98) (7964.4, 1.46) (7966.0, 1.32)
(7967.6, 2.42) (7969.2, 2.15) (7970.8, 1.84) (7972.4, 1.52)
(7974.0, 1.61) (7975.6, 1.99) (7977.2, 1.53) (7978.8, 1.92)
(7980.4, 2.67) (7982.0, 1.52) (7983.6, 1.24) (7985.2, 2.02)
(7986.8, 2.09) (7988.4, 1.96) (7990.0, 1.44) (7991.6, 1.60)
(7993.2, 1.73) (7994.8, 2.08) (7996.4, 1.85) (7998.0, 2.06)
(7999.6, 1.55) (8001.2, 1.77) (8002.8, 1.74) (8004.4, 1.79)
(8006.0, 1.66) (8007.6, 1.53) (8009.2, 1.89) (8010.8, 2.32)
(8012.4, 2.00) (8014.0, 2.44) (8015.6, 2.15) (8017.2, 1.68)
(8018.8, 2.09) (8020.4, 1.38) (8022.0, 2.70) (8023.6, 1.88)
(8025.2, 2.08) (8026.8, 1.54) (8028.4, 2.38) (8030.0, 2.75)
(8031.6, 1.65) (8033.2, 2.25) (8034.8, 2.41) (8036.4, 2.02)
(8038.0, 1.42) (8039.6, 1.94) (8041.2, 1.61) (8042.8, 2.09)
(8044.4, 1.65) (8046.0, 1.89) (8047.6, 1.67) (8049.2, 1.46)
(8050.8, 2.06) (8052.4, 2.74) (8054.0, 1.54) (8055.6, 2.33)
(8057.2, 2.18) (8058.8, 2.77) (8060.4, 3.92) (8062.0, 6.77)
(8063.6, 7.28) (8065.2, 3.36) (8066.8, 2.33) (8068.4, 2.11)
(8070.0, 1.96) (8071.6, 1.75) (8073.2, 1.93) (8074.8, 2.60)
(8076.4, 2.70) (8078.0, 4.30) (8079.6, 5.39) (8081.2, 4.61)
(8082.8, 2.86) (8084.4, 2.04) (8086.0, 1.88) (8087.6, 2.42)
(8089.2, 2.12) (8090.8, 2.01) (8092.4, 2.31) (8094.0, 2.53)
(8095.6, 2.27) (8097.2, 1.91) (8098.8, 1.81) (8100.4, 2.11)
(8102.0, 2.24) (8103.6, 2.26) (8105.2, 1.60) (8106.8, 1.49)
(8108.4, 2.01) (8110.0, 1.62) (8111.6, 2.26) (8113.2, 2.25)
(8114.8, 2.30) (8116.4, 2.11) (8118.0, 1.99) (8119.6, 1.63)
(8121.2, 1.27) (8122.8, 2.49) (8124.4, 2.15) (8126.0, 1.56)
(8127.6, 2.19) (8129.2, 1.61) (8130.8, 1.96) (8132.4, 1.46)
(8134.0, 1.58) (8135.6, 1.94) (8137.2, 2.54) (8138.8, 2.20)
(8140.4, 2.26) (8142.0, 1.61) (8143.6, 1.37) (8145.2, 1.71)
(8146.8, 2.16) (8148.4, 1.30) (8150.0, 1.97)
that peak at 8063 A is [S II]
